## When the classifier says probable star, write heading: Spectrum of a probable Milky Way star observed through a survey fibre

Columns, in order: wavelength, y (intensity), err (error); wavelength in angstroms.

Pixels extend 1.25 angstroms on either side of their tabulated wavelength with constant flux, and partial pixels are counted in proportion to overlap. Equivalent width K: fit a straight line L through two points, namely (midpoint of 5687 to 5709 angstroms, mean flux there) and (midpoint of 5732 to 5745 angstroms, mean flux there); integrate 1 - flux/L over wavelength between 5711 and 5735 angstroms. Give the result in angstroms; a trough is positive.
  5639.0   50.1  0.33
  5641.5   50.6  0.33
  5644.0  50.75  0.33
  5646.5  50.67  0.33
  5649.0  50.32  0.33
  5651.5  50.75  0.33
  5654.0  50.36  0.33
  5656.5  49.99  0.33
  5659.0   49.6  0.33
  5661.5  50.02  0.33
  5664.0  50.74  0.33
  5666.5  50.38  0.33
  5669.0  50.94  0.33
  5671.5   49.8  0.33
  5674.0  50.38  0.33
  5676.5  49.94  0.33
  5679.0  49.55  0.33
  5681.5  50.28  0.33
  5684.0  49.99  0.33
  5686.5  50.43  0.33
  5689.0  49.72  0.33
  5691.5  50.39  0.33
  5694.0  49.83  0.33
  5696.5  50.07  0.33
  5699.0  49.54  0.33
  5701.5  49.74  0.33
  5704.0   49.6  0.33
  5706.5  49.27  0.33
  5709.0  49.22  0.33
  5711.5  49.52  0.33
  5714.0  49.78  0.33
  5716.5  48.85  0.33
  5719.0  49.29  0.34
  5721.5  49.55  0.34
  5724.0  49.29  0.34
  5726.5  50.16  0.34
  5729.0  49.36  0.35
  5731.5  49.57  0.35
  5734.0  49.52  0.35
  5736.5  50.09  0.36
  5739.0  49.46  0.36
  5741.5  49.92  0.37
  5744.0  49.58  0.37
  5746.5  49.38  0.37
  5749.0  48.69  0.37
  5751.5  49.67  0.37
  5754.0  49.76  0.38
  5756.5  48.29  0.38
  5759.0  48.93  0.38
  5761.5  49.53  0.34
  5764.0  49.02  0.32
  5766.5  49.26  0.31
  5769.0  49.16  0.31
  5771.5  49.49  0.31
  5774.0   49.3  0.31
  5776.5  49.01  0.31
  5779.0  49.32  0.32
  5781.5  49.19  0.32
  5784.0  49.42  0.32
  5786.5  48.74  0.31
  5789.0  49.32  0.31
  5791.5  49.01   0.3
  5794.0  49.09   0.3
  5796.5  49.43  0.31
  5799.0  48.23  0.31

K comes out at 0.12 angstroms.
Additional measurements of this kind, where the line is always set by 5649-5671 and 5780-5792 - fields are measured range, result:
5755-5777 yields 0.10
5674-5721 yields 0.22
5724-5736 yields 0.01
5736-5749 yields 0.00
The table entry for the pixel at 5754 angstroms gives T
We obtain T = 49.76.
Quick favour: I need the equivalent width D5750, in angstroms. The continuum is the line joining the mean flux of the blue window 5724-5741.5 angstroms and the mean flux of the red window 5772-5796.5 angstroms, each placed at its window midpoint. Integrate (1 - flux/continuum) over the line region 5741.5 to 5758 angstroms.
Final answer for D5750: 0.1 angstroms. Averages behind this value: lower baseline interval 49.7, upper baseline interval 49.2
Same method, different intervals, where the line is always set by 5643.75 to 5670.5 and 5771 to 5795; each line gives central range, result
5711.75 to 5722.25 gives 0.09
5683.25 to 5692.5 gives -0.01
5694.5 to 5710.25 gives 0.12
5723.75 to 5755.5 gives 0.02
